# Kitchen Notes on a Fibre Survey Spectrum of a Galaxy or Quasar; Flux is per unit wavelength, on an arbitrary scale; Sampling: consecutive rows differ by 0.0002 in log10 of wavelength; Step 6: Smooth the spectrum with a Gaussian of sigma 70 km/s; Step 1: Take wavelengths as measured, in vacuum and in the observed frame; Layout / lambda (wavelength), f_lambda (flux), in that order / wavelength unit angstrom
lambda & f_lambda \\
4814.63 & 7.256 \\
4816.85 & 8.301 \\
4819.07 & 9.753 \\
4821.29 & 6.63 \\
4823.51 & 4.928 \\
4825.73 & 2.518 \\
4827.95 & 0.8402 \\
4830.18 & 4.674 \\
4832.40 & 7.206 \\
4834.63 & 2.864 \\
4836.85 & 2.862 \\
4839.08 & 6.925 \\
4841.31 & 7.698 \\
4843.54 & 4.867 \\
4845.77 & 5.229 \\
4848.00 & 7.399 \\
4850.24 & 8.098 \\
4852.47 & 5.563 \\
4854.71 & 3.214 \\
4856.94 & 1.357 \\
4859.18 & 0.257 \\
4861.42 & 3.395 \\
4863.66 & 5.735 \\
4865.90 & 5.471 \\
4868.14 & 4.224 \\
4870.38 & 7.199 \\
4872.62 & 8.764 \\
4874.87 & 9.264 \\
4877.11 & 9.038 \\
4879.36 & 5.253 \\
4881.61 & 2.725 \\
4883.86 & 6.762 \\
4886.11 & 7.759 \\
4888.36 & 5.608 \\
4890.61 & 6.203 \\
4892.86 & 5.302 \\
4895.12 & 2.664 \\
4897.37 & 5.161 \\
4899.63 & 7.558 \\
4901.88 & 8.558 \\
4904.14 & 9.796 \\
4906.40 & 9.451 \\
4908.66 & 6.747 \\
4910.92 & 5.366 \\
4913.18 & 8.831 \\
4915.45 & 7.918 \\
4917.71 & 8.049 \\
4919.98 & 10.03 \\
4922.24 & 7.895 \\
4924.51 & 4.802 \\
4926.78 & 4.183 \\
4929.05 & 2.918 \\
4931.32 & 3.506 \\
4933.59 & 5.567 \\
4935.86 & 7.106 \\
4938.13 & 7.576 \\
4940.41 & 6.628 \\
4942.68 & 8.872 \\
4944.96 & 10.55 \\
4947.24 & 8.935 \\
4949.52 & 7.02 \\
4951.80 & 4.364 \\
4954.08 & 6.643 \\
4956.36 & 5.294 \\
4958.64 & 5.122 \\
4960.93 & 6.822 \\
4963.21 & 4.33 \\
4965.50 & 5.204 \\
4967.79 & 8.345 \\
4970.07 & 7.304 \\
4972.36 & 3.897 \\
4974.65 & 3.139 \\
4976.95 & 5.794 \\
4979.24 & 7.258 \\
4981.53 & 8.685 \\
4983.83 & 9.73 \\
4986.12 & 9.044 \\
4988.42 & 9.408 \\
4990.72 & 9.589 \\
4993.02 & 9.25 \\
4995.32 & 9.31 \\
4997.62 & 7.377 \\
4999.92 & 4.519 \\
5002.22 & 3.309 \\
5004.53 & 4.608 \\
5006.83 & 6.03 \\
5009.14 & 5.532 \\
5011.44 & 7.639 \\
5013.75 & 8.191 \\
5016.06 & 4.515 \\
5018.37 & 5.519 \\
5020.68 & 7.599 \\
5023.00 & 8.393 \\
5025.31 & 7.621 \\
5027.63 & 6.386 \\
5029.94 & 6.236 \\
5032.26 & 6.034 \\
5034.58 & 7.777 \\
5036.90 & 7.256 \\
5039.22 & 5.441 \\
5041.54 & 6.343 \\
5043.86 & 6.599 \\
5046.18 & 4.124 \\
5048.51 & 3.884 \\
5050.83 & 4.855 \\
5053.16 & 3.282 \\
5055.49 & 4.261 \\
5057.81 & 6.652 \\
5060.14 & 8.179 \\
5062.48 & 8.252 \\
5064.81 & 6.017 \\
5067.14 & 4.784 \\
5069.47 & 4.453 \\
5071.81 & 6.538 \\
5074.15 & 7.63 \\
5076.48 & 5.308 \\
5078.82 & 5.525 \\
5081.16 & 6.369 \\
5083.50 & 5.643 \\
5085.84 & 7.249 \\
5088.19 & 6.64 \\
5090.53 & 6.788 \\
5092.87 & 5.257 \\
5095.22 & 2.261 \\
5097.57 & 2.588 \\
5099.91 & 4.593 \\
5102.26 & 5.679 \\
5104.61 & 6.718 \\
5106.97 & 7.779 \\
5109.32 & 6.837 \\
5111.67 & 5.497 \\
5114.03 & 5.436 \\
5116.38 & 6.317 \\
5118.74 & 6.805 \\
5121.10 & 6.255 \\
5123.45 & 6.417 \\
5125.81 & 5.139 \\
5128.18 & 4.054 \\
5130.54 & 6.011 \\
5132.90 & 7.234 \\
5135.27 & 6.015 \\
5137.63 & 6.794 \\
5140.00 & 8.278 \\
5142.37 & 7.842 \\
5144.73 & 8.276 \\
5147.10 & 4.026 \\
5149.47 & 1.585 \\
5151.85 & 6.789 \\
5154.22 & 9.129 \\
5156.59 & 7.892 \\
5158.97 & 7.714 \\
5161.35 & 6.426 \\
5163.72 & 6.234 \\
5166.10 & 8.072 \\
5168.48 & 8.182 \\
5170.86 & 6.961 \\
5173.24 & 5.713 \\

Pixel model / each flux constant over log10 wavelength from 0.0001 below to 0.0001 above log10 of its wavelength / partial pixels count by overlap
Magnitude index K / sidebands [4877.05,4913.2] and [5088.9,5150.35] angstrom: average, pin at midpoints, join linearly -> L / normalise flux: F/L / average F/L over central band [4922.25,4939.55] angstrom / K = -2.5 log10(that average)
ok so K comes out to 0.202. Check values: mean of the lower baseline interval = 6.5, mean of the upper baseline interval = 5.82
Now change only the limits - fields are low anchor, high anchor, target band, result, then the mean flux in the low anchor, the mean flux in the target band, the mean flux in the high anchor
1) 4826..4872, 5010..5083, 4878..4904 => -0.18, 4.76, 5.96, 6.17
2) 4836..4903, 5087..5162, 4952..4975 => 0.04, 5.68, 5.65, 6.1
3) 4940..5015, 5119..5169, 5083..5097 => 0.21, 6.9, 5.51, 6.57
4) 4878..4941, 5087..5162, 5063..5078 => 0.05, 6.43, 5.89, 6.1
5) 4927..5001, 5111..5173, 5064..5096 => 0.15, 6.82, 5.79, 6.51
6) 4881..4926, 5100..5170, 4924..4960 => 0.10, 6.89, 6.22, 6.51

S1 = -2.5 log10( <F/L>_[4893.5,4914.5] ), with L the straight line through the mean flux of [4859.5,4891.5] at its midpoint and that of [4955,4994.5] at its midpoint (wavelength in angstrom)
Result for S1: -0.12 mag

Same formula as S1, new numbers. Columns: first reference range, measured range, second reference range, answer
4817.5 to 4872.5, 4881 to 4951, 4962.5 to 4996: -0.09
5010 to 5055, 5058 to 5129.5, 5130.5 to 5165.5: 0.10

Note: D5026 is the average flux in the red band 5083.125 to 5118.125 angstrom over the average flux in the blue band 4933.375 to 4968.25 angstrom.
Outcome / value 0.8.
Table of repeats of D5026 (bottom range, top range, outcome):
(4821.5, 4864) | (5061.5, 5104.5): 1.25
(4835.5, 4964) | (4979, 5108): 1.02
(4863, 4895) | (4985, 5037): 1.12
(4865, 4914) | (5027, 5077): 0.88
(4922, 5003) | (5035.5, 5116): 0.86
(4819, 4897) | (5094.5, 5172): 1.18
